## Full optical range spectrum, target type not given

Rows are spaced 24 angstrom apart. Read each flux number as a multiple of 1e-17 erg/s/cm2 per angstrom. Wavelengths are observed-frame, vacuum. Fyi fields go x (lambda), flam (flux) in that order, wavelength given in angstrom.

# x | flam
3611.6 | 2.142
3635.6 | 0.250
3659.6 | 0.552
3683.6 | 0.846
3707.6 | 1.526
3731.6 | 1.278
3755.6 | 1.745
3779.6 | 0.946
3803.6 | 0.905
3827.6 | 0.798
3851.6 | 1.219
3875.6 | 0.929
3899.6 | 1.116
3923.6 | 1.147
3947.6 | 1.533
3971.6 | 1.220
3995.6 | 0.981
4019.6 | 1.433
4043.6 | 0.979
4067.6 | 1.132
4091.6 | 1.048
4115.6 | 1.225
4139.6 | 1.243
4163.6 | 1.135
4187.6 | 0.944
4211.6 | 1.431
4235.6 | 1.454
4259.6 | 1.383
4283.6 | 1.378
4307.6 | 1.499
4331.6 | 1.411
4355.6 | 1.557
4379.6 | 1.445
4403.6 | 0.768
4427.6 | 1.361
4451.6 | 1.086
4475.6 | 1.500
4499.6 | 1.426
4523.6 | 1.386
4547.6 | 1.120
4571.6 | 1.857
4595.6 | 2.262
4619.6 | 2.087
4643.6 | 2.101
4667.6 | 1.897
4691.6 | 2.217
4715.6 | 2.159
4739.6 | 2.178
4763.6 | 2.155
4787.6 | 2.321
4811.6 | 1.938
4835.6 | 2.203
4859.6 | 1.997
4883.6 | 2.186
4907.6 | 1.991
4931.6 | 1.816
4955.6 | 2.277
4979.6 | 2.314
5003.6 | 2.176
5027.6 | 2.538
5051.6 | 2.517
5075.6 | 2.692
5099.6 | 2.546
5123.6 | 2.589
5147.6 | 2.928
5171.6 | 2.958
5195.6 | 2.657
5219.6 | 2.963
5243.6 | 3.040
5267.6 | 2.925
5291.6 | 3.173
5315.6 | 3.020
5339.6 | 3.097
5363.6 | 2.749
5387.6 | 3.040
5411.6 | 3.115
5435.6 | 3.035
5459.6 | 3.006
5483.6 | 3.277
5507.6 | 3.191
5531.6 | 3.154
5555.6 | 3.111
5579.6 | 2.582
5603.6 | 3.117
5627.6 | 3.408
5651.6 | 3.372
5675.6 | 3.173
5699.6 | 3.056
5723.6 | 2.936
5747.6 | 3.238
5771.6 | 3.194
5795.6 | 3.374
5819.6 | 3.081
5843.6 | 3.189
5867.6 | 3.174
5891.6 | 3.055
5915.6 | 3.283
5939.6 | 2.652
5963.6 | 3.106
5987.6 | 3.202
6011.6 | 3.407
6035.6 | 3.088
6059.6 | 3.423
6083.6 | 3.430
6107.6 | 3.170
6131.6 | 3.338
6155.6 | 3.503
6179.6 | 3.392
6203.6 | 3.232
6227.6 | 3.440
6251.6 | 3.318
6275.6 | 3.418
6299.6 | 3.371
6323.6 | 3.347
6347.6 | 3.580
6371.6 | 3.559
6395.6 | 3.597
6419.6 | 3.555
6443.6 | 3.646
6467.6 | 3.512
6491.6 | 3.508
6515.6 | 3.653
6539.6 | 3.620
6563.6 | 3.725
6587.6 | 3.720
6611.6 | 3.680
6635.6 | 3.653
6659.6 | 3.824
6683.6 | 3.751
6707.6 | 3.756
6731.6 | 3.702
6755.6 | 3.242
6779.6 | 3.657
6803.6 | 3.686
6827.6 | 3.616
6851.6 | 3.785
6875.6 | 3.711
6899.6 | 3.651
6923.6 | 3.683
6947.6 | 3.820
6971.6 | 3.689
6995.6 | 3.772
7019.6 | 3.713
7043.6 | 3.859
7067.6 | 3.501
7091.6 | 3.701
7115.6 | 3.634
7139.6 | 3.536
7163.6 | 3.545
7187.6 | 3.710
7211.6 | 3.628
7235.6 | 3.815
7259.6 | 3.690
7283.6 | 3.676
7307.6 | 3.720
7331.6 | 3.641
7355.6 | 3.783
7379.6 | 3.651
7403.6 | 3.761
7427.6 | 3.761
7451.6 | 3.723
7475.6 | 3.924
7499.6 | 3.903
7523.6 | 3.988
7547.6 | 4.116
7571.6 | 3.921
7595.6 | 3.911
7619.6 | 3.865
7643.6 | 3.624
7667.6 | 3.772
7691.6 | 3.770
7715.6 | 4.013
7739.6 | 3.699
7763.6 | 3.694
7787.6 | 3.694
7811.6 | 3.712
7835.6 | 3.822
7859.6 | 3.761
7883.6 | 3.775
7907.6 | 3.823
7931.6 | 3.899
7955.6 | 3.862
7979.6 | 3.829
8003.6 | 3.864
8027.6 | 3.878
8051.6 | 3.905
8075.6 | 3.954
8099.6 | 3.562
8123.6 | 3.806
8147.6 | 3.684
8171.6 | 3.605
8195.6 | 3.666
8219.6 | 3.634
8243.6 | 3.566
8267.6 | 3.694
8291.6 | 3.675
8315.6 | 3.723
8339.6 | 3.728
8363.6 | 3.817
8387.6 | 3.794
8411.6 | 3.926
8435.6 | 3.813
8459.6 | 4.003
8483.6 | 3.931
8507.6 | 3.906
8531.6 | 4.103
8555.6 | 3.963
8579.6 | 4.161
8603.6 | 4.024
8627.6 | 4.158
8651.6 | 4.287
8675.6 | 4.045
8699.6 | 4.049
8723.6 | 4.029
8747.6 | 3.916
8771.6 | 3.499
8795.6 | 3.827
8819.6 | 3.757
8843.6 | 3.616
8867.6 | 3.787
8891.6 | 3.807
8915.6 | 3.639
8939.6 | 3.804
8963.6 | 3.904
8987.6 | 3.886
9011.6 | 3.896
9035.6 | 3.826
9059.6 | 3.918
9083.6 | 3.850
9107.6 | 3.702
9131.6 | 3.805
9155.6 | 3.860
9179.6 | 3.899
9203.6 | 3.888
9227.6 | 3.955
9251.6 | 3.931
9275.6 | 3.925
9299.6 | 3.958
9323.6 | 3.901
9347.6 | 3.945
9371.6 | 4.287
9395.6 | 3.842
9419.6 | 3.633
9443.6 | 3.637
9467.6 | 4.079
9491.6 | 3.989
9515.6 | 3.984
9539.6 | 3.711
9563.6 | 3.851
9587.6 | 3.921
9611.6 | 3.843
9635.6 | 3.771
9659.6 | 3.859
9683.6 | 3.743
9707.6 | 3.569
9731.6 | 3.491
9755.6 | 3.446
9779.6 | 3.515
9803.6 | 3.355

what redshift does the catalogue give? 0.15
